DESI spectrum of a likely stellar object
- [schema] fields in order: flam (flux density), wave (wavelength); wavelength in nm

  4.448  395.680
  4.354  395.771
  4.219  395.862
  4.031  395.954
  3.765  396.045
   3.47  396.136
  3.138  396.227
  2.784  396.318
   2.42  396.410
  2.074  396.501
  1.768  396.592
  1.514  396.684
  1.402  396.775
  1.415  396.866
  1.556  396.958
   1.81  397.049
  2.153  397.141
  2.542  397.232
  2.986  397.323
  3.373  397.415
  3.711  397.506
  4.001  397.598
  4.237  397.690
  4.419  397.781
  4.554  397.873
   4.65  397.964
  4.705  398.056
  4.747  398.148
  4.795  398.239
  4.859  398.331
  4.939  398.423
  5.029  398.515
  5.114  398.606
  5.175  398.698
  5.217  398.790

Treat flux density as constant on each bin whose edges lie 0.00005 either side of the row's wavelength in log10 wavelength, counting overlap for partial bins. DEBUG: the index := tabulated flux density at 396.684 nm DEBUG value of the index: 1.514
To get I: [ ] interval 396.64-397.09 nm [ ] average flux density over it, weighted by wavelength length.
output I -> 1.54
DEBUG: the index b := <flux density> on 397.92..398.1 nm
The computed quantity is 4.67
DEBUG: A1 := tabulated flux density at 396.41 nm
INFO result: 2.42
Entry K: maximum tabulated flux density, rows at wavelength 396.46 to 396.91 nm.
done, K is 2.074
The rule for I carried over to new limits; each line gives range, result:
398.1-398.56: 4.87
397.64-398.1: 4.51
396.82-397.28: 1.9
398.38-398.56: 4.98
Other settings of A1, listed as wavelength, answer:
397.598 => 4.001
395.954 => 4.031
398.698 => 5.175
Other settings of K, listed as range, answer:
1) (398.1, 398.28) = 4.795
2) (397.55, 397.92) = 4.554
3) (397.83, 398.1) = 4.705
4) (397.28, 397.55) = 3.711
